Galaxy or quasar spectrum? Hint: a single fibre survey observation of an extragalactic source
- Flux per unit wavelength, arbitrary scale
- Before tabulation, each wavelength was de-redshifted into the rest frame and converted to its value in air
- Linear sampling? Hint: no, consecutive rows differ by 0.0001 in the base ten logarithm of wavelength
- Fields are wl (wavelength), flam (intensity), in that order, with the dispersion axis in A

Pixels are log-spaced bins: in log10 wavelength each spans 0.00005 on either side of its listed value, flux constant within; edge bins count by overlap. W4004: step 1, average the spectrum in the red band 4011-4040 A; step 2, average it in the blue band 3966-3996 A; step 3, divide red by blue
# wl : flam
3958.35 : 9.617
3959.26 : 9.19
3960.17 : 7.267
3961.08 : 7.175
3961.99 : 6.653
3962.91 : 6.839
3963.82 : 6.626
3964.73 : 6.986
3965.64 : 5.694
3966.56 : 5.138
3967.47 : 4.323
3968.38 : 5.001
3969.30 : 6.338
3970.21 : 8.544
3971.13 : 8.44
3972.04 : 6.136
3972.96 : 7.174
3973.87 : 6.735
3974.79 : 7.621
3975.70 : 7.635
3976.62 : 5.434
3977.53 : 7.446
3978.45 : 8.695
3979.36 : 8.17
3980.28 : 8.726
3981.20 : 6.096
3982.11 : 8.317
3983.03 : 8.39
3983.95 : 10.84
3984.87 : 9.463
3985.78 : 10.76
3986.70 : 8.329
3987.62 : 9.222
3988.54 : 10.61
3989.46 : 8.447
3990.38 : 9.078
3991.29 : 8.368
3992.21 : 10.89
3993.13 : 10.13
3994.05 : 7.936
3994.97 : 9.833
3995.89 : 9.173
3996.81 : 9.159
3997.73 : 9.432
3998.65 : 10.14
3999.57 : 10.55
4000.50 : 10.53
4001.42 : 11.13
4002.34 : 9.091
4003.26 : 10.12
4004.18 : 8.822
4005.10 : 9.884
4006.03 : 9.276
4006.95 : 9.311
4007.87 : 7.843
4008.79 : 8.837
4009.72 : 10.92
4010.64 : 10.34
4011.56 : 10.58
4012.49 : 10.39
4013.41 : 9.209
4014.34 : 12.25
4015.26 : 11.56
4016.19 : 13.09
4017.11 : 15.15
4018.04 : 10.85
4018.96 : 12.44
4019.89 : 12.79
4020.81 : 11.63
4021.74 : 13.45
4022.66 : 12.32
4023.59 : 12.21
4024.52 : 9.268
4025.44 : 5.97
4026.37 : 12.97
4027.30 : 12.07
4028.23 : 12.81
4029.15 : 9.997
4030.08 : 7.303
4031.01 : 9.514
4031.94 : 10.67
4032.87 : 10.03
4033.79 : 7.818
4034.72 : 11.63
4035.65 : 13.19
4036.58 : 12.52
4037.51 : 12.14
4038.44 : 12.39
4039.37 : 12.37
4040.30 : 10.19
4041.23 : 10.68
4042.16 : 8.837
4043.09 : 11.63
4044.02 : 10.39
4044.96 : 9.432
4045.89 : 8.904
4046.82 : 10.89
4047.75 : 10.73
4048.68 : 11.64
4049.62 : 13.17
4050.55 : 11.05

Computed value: 1.40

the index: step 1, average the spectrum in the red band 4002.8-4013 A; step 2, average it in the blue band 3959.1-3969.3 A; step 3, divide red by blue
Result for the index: 1.52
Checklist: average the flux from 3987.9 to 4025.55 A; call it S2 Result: 10.4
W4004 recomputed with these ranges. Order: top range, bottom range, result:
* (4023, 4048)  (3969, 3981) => 1.42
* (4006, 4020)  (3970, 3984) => 1.43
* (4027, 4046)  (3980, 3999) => 1.16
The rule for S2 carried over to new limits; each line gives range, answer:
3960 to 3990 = 7.56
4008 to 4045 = 11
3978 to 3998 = 9.09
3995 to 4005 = 9.82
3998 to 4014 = 9.83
